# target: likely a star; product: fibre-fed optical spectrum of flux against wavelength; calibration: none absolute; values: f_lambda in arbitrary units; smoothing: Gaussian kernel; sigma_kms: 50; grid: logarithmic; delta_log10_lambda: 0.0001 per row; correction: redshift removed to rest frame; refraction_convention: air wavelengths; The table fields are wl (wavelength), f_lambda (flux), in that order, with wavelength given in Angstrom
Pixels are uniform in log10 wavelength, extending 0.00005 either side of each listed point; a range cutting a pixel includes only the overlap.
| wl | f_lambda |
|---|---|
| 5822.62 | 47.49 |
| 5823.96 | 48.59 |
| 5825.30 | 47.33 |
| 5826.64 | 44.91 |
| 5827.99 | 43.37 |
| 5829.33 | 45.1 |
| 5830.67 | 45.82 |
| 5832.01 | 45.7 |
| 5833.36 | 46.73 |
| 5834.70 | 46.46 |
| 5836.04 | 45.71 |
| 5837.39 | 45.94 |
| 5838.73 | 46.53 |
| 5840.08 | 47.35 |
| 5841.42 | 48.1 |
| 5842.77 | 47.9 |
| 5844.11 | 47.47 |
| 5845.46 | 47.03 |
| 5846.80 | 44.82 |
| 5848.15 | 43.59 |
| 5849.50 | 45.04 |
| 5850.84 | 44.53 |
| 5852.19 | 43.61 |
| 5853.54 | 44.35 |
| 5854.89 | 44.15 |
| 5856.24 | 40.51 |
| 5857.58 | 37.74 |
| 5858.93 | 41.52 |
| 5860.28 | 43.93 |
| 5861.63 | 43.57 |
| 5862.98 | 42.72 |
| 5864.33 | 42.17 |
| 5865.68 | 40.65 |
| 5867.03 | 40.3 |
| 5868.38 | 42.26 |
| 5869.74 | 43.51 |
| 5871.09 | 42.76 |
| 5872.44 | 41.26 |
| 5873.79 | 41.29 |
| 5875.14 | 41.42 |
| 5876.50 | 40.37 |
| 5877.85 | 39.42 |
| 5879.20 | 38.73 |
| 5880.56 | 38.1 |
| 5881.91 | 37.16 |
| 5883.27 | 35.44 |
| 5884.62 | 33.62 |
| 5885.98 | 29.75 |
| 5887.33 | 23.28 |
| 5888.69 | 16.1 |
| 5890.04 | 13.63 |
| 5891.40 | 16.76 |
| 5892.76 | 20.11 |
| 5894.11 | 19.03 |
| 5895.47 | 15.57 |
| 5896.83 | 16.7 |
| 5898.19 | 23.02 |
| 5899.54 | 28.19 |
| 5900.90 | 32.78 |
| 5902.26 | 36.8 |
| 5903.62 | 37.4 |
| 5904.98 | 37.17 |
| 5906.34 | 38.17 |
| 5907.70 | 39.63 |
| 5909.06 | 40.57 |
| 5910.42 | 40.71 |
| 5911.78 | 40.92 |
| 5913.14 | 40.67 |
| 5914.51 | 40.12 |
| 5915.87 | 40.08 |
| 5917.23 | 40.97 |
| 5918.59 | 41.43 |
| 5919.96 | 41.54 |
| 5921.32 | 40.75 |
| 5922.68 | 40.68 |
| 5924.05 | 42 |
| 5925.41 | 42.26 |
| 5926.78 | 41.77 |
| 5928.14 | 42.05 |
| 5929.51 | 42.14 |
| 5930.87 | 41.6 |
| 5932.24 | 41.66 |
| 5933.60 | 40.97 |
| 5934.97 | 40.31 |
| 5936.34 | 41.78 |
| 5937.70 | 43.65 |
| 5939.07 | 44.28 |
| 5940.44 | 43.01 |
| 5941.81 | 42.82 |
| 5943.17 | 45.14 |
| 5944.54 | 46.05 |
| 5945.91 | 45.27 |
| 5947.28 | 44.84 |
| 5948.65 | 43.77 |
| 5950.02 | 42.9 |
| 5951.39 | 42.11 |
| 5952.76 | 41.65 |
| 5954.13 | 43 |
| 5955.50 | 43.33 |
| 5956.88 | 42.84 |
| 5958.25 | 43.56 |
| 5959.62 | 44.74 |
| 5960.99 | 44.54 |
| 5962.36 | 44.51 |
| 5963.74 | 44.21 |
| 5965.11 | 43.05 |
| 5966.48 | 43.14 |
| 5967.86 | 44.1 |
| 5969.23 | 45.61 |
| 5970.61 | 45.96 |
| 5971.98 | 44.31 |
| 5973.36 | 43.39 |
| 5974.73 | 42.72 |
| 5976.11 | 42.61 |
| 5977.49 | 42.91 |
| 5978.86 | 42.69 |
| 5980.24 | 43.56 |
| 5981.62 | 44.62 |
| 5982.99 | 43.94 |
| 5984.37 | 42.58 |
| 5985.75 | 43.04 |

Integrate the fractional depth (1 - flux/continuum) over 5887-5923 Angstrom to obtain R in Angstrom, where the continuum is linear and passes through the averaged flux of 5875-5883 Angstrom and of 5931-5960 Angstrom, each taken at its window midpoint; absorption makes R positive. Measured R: 7.73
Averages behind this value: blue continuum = 38.8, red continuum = 43.2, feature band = 32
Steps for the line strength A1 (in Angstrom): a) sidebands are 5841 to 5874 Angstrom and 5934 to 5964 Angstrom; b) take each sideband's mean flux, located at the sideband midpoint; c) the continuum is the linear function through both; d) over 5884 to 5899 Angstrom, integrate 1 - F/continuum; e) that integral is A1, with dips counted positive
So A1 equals 7.9 Angstrom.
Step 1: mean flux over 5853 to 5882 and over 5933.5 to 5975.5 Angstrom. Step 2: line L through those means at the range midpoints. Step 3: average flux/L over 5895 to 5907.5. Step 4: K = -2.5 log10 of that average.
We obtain 0.37 mag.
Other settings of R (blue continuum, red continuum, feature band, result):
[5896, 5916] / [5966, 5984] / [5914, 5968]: -4.3 Angstrom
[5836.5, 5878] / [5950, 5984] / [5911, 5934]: 1.2 Angstrom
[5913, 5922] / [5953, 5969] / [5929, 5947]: -0.4 Angstrom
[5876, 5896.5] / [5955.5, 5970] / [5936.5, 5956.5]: -1.6 Angstrom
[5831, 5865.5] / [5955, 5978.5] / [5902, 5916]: 1.5 Angstrom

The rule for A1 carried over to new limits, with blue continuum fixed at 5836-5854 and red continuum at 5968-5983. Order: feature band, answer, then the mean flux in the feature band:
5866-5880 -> 1.34 Angstrom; 41.1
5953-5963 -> 0.10 Angstrom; 43.7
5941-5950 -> -0.03 Angstrom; 44.5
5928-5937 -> 0.62 Angstrom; 41.4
